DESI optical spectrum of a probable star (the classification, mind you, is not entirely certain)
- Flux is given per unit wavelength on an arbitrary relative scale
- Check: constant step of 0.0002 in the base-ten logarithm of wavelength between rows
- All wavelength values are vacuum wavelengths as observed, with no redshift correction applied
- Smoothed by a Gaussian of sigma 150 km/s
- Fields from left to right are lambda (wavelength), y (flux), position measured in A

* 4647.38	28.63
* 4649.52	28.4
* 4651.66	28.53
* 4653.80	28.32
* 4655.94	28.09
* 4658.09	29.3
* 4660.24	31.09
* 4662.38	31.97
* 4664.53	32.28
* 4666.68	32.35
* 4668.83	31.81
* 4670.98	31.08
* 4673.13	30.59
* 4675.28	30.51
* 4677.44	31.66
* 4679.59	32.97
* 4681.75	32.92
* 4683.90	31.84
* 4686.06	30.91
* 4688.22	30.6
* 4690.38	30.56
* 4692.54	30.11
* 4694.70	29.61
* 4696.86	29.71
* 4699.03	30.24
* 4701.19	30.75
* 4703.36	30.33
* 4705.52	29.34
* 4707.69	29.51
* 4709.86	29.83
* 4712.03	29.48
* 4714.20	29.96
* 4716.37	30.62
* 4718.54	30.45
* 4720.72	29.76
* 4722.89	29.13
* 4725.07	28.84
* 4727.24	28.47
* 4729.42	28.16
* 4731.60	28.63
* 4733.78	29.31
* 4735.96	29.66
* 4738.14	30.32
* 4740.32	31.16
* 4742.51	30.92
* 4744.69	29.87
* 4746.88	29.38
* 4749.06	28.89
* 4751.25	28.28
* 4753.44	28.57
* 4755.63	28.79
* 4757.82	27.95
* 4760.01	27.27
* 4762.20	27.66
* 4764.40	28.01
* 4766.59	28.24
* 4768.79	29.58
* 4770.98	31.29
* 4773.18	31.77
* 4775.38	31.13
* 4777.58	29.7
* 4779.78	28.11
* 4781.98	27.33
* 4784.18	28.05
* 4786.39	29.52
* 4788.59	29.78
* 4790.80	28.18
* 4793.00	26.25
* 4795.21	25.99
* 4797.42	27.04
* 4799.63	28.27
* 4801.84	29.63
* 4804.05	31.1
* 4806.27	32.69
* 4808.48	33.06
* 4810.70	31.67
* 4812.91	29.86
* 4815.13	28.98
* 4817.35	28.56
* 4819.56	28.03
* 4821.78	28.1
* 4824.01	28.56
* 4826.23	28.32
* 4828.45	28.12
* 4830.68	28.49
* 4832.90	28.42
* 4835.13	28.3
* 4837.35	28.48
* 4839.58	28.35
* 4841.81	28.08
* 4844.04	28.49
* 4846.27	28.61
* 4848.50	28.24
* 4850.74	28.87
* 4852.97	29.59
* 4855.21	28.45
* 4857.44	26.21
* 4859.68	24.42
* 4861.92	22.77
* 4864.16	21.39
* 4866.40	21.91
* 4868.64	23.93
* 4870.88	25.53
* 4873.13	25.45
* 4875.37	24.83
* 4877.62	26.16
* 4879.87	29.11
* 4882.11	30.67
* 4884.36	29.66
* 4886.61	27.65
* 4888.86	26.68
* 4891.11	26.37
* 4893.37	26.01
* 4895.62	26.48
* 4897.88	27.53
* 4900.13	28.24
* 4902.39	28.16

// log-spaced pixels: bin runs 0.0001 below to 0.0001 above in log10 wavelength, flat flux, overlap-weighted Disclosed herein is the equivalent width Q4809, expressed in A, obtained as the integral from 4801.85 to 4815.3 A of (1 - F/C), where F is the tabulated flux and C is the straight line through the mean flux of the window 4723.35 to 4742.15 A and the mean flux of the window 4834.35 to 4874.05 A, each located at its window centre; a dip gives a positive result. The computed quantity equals -1.8 A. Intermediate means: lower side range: 29.4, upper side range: 26.5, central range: 31.2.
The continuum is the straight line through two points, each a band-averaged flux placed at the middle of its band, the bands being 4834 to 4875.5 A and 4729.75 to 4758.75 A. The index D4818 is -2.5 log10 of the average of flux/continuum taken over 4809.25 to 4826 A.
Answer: -0.066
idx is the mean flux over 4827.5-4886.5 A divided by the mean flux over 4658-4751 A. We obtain 0.89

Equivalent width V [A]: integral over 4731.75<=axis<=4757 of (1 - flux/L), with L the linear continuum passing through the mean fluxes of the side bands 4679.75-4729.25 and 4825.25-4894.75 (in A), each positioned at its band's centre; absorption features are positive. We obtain -0.1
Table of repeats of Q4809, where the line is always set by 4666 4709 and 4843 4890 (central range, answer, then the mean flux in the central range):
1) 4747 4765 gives 0.6 A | 28.2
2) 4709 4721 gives 0.1 A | 30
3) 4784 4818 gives -1.4 A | 29.3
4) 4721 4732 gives 0.4 A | 28.7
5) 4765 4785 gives -0.5 A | 29.5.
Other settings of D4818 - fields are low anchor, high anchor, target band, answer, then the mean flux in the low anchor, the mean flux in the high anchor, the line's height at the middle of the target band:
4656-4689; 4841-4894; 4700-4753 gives 0.02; 31.4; 26.6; 30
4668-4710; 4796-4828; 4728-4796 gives 0.04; 30.8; 29.5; 30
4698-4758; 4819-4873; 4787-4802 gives 0.01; 29.5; 27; 28.1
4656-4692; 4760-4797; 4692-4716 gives 0.02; 31.3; 28.7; 30.5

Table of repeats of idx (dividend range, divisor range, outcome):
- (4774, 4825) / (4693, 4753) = 0.98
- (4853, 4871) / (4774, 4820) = 0.84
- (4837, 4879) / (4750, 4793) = 0.91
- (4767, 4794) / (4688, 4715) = 0.97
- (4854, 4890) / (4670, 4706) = 0.84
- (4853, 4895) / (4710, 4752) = 0.88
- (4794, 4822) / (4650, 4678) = 0.97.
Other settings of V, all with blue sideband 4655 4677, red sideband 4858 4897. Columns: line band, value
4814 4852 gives -2.13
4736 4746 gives -0.45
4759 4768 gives 0.23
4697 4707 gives -0.01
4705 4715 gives 0.08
